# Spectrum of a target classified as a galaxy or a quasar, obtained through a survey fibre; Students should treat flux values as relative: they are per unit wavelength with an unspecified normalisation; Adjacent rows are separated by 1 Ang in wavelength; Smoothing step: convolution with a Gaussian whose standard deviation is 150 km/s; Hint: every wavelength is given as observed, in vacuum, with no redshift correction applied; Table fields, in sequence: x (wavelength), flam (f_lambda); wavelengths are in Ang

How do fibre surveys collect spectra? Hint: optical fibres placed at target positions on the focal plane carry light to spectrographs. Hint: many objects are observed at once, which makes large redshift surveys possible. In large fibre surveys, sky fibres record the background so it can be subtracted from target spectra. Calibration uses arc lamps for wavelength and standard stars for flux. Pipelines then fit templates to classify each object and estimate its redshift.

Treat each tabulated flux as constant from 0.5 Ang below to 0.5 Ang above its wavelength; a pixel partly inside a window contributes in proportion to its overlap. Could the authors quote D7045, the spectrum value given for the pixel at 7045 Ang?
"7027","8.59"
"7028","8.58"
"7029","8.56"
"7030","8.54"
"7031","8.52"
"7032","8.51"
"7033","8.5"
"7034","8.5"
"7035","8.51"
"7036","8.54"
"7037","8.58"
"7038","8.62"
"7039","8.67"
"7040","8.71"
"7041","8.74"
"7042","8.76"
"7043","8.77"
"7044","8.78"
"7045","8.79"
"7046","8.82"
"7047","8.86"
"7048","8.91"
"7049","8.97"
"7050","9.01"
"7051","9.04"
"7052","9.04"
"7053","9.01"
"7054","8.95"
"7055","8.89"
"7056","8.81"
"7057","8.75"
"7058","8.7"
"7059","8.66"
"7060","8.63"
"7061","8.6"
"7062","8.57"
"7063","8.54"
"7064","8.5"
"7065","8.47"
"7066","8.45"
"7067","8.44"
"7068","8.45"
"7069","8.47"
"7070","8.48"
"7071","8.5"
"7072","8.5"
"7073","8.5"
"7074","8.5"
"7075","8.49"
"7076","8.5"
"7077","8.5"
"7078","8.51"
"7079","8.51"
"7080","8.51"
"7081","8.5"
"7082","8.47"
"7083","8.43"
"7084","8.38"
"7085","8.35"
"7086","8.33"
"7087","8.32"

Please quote 8.79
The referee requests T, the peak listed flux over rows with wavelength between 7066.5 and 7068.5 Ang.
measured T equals 8.45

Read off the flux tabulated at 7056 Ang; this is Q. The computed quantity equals 8.81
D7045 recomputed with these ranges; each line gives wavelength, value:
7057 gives 8.75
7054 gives 8.95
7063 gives 8.54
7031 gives 8.52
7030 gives 8.54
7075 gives 8.49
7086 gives 8.33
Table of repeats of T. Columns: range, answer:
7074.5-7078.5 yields 8.51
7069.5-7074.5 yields 8.5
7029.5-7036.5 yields 8.54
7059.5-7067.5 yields 8.63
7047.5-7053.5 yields 9.04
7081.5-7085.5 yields 8.47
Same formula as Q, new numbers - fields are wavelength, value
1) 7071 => 8.5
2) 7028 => 8.58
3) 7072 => 8.5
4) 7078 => 8.51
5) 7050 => 9.01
